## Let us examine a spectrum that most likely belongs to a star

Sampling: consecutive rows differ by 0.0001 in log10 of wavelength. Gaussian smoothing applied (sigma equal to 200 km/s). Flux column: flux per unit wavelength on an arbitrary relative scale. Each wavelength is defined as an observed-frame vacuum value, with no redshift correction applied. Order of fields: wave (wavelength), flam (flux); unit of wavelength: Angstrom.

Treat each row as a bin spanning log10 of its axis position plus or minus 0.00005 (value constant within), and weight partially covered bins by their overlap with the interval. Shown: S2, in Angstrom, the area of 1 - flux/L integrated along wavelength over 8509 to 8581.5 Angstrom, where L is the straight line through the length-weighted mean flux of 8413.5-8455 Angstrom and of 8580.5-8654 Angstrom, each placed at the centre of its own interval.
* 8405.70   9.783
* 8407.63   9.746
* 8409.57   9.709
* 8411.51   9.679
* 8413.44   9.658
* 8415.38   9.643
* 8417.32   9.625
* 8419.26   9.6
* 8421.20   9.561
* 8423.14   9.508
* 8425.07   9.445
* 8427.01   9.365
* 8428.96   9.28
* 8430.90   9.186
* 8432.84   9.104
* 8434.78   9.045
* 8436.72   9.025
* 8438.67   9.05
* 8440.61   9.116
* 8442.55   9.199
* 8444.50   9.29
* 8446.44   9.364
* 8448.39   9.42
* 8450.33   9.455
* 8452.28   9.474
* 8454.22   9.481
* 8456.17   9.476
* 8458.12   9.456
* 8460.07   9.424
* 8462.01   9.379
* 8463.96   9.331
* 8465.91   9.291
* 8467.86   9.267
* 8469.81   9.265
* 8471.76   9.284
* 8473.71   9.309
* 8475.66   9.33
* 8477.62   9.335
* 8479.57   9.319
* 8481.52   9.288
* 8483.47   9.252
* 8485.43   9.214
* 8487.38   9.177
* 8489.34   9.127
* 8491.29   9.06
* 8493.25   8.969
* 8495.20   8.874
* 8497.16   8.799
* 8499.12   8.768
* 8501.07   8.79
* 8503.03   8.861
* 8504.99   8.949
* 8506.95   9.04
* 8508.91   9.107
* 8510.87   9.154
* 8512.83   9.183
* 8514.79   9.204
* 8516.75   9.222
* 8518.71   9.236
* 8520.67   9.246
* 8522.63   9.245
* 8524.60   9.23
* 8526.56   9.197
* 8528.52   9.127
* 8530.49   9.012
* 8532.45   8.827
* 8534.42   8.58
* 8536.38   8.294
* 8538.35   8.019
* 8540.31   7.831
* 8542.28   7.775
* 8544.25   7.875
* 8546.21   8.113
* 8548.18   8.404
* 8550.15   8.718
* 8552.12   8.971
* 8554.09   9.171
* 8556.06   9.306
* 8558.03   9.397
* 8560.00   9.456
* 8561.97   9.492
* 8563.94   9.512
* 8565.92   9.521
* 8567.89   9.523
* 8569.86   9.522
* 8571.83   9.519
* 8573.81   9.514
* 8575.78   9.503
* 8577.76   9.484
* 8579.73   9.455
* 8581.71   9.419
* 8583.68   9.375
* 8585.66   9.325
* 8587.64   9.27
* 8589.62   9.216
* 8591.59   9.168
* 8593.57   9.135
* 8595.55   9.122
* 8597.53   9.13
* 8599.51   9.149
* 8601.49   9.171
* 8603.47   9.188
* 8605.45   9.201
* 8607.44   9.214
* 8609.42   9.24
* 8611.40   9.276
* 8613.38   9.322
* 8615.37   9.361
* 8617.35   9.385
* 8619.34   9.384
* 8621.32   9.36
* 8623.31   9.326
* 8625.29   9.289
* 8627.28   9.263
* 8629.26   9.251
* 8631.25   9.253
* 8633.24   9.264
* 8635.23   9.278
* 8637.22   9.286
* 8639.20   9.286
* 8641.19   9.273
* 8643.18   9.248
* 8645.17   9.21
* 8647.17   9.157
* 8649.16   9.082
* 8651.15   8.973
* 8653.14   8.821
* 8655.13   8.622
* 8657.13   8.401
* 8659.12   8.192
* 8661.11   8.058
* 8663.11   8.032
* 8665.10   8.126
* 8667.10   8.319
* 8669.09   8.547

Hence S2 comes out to 2.0 Angstrom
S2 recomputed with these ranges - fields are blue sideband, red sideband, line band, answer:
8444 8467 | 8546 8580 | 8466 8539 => 2.2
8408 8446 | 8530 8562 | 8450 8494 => -1.0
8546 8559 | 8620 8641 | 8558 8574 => -0.9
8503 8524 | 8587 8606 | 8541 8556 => 1.1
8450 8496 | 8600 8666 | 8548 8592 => -0.9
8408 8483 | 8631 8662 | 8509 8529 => 0.0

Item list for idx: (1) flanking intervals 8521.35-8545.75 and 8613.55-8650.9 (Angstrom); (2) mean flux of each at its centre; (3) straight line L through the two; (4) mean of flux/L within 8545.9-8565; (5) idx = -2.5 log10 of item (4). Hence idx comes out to -0.04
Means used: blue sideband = 8.58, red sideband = 9.27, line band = 9.08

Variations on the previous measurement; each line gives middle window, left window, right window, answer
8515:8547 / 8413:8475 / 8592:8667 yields 0.063 mag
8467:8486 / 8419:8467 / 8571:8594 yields 0.006 mag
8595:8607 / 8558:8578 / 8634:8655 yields 0.022 mag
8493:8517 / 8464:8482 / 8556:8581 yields 0.044 mag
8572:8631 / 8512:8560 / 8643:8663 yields -0.064 mag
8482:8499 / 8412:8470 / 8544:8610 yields 0.031 mag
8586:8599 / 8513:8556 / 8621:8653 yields -0.019 mag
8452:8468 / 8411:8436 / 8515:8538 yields -0.015 mag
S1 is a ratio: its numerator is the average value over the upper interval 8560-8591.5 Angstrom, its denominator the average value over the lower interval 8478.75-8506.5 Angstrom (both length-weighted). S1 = 1.05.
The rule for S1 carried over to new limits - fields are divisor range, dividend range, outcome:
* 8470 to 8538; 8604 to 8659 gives 1.01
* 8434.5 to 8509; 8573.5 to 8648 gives 1.01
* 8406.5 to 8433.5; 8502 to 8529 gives 0.96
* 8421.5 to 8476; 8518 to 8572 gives 0.96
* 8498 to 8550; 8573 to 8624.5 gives 1.06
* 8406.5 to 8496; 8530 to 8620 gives 0.97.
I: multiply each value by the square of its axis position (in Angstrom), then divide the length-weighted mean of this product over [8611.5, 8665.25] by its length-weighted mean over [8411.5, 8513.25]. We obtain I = 1.02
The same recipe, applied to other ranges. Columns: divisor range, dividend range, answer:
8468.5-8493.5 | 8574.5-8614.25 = 1.03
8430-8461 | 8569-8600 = 1.04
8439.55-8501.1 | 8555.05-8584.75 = 1.05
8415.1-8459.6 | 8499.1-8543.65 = 0.97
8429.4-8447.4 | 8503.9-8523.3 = 1.02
